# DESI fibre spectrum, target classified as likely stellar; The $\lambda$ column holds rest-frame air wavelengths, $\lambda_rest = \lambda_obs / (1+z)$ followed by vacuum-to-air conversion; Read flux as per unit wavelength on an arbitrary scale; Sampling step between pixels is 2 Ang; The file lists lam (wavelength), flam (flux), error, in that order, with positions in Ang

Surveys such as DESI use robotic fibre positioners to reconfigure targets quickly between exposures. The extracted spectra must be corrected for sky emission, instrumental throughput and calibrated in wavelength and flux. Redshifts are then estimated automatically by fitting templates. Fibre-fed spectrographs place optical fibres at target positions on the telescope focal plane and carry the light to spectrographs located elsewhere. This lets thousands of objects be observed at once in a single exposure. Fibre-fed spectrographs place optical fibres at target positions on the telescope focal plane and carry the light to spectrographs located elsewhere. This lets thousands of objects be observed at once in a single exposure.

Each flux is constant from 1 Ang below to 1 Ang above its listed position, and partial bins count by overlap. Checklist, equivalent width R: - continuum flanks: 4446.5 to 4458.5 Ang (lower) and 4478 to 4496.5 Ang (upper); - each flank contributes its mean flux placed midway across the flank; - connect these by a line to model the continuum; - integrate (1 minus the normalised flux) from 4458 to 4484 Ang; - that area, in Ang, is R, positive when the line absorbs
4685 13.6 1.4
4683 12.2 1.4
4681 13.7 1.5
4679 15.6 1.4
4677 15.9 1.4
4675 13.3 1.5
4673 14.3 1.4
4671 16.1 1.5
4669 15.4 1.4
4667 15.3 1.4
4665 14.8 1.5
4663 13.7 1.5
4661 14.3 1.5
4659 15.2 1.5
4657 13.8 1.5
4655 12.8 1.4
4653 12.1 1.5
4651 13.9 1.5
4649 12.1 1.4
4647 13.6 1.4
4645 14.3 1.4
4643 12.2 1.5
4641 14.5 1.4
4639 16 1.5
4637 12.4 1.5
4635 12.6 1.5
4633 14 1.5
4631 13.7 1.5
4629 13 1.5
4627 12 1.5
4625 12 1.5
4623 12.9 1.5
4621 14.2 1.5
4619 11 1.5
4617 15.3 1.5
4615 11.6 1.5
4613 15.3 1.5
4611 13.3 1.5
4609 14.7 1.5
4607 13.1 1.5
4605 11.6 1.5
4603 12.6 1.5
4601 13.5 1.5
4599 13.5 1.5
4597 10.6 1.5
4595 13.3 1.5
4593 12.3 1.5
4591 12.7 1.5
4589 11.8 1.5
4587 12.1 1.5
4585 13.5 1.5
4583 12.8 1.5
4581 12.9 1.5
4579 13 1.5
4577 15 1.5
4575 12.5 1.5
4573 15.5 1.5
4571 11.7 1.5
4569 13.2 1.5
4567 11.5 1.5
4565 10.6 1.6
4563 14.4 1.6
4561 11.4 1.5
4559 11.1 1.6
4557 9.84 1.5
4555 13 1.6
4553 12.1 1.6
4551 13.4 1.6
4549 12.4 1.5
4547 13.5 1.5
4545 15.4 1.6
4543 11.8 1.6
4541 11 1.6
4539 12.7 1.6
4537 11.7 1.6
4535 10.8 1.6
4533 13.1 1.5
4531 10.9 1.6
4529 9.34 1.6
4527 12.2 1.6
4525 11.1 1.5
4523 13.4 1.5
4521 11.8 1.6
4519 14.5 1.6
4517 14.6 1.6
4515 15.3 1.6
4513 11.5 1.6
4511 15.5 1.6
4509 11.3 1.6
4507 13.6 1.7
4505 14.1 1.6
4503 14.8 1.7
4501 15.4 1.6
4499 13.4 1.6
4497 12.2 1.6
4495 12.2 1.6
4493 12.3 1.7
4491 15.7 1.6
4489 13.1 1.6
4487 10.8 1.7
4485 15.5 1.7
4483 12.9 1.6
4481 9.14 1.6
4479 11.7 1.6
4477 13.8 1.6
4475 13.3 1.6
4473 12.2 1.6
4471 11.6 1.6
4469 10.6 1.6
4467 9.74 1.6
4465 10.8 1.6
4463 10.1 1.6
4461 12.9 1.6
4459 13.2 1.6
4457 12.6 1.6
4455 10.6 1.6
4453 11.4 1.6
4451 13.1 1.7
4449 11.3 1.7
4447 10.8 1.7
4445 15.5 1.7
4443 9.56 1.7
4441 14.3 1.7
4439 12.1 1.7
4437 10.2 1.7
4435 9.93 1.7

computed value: 1.1 Ang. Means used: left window 11.7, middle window 11.7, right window 12.6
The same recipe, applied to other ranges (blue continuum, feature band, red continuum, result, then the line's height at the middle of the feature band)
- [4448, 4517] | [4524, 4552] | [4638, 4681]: 2.2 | 13.1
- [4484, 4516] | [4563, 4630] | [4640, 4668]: 3.9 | 13.7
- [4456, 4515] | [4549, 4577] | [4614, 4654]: 1.1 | 12.9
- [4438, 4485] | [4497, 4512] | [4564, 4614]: -2.0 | 12.3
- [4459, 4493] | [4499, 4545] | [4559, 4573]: -2.2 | 12.2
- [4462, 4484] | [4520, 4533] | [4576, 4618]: 0.6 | 12.1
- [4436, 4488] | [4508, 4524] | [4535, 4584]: -1.6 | 12.3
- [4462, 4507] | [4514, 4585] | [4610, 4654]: 1.6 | 12.9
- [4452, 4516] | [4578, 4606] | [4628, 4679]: 1.9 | 13.5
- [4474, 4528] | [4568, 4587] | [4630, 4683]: 0.4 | 13.6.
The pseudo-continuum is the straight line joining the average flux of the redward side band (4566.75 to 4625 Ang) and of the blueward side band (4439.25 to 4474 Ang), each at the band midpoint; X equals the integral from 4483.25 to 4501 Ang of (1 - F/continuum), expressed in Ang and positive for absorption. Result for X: -1.7 Ang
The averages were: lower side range 11.8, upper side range 13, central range 13.3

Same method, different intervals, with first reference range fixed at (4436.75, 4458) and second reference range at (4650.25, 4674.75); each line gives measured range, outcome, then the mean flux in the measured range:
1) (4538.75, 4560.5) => 1.2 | 12.4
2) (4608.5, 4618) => -0.2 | 14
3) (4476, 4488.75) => 0.0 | 12.4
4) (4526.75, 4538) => 1.4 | 11.3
